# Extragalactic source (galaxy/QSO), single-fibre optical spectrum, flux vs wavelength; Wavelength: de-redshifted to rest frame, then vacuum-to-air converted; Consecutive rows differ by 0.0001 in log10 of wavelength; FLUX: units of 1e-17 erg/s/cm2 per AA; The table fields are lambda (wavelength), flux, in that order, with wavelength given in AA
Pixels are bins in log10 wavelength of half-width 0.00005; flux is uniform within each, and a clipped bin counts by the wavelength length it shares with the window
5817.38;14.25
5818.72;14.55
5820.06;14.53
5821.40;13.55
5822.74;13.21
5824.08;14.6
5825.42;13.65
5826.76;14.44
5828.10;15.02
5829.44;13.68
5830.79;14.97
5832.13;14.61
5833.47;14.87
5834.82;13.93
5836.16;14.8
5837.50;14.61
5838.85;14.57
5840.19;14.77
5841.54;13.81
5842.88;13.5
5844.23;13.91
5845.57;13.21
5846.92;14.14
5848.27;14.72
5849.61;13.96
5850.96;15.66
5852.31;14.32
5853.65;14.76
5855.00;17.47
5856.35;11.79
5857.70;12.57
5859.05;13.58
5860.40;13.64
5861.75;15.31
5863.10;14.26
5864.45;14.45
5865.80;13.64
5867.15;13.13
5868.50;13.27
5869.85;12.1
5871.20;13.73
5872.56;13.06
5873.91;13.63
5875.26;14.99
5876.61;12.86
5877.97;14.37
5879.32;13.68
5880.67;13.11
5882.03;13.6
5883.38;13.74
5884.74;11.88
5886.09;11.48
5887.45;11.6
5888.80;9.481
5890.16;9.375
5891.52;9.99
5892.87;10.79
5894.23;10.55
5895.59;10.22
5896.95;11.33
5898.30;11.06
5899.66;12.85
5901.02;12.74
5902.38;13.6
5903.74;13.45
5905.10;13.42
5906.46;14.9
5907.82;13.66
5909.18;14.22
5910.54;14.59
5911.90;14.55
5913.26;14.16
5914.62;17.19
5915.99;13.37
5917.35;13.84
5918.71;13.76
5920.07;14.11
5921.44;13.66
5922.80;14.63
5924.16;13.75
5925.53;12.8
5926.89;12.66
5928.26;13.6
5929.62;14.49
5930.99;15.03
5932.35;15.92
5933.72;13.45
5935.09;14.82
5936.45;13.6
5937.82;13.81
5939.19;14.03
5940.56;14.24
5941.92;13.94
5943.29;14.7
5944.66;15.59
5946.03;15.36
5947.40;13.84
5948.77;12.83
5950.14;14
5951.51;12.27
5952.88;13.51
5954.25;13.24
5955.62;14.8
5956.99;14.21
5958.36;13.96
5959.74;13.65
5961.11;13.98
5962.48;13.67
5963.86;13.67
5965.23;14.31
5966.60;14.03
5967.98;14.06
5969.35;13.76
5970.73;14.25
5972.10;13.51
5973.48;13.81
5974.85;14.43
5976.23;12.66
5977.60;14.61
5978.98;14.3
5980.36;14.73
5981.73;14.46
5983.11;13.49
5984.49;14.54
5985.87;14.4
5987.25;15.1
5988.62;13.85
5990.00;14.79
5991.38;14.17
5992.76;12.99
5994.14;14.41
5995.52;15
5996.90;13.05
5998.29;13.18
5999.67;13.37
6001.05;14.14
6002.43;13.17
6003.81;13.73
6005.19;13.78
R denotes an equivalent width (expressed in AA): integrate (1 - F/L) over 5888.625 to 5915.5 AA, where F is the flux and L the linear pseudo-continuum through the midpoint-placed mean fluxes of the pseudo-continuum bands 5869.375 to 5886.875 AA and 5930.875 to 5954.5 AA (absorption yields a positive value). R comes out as 1.8 AA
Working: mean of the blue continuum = 13.2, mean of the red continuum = 14.1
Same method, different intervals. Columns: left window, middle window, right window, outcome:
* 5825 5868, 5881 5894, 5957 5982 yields 2.58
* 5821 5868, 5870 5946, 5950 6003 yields 3.91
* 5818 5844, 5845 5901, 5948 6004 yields 4.67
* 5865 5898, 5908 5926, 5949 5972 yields -1.70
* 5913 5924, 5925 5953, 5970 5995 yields 0.44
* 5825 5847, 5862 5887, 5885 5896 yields -3.89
